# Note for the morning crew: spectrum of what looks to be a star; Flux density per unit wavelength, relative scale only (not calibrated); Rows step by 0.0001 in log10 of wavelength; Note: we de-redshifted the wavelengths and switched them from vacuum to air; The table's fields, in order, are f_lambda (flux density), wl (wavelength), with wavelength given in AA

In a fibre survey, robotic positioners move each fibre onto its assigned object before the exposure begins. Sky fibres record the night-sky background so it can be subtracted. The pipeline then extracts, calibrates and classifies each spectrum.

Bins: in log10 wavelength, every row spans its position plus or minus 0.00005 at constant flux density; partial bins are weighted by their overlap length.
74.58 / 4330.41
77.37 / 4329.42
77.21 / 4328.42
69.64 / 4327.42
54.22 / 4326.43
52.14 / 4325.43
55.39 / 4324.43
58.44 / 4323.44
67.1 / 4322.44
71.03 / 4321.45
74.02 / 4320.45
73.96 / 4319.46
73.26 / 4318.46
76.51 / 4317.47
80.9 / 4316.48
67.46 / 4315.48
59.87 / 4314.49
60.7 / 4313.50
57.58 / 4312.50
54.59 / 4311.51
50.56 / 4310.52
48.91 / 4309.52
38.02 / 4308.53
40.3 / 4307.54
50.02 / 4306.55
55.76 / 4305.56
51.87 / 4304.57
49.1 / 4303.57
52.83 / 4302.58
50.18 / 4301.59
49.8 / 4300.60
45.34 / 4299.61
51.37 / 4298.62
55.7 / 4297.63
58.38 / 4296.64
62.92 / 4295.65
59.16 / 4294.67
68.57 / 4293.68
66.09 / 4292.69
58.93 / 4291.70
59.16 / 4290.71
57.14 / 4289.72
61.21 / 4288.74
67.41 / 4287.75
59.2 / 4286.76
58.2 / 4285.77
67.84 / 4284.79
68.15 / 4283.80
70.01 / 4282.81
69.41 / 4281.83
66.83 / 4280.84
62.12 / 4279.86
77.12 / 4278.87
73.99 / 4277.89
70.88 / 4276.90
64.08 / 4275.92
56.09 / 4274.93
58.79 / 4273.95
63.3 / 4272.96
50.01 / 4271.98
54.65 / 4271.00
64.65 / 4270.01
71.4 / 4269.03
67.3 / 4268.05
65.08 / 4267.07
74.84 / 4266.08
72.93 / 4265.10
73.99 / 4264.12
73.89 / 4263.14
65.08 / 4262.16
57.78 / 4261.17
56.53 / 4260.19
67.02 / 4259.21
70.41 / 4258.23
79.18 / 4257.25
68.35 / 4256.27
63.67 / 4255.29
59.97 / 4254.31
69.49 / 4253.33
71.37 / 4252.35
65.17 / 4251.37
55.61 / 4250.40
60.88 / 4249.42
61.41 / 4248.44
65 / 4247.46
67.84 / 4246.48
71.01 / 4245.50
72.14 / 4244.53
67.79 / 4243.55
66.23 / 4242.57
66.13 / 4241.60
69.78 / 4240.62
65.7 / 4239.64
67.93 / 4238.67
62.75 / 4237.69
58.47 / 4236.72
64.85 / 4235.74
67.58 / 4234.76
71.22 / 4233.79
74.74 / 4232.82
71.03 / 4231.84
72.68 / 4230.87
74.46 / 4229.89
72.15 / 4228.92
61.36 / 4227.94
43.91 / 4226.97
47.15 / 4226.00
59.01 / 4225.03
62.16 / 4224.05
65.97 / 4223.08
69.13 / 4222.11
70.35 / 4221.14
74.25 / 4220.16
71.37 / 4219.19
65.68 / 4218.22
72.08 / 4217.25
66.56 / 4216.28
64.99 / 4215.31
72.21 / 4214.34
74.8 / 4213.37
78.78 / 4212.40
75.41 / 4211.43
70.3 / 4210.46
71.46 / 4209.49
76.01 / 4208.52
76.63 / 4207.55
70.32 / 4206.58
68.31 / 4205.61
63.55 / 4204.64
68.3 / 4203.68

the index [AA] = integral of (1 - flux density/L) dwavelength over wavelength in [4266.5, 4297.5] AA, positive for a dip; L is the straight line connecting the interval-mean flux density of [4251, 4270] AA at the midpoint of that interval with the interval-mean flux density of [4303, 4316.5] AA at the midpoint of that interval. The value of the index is -1.02 AA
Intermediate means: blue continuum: 68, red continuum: 53.7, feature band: 63.7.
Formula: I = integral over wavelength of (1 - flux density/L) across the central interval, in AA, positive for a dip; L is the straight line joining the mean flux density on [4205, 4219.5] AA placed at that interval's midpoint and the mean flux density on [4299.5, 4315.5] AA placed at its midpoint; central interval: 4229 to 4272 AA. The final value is -2.4 AA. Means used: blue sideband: 71.6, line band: 67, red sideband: 51.6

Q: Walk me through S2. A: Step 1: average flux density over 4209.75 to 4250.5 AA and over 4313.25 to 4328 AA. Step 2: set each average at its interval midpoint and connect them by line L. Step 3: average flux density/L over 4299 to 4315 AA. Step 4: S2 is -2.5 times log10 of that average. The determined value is 0.29 mag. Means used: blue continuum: 67.1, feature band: 51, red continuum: 66.5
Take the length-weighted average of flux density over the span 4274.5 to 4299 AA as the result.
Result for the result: 63.7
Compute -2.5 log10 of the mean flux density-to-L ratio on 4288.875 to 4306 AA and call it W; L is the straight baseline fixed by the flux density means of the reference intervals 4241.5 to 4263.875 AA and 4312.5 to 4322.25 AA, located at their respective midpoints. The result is 0.22 mag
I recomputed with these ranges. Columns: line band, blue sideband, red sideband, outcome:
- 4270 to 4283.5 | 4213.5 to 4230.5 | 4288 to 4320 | -0.9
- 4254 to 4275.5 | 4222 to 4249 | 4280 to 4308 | -1.1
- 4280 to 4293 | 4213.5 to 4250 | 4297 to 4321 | -0.8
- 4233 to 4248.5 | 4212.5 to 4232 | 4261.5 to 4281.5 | -0.1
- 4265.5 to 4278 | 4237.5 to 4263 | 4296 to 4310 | -0.9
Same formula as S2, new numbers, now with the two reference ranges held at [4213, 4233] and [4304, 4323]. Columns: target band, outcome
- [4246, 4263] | -0.01 mag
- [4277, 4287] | -0.08 mag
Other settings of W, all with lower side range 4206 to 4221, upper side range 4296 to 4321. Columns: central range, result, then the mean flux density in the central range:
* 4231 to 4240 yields 0.018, 67.4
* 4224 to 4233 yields 0.099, 63.5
